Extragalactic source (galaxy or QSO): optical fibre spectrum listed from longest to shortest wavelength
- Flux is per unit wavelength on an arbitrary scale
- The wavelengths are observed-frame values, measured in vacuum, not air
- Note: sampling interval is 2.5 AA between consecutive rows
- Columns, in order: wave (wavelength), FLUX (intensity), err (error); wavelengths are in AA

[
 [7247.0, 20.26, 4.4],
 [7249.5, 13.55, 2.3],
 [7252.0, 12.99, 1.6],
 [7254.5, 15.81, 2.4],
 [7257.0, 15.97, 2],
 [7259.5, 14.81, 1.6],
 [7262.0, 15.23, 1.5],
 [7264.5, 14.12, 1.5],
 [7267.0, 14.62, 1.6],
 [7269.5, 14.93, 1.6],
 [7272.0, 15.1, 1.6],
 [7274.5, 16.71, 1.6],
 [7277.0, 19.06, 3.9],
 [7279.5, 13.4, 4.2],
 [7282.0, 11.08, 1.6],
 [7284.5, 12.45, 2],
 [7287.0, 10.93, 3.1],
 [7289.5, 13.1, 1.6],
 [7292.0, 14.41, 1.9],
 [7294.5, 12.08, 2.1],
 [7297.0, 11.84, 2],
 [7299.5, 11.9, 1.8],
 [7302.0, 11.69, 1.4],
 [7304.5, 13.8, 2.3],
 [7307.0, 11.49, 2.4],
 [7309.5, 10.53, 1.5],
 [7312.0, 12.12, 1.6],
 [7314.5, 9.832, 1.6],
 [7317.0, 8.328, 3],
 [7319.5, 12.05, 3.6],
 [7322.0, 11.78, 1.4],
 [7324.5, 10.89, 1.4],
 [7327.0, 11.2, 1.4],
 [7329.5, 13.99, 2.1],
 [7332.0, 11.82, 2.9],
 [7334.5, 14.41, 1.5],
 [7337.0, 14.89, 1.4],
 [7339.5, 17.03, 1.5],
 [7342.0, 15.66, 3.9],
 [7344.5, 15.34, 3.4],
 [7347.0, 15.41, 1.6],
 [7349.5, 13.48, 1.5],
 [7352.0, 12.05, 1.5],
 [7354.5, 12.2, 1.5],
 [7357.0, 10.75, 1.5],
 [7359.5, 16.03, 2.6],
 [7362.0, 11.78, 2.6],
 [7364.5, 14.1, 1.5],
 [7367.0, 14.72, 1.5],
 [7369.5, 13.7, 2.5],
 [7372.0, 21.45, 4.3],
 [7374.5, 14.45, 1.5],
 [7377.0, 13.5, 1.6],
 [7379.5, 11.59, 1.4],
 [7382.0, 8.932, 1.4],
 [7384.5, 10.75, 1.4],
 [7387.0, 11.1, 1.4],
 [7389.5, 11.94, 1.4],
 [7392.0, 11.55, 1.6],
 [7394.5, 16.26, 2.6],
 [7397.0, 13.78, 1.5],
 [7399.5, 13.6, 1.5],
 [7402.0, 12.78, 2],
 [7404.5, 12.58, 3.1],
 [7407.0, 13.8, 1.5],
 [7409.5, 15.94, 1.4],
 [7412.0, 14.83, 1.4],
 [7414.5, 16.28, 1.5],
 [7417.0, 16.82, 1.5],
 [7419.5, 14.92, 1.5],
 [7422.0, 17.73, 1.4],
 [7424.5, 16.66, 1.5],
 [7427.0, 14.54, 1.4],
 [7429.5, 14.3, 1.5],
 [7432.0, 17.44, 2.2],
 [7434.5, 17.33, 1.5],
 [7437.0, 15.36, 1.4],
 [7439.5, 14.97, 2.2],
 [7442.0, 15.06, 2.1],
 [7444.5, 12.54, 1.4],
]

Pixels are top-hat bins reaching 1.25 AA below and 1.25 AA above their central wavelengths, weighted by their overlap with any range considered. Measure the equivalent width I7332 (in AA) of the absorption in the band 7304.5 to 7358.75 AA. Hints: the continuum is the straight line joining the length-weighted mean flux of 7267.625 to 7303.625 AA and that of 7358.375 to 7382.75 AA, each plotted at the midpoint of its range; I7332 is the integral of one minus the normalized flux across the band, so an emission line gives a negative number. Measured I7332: 4.5 AA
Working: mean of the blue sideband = 13.5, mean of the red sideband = 14.1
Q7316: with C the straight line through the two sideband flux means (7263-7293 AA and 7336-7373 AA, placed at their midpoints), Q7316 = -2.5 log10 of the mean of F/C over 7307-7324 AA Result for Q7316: 0.30 mag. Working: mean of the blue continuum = 14.2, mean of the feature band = 10.8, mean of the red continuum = 14.5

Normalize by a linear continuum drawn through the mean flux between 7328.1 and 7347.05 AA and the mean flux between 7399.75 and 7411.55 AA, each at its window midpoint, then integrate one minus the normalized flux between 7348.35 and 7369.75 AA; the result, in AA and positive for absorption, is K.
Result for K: 1.9 AA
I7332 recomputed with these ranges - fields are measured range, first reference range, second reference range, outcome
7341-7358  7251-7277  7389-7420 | 1.3 AA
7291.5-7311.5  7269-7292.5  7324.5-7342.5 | 2.7 AA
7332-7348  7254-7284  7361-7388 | -1.5 AA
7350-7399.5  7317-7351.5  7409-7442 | 4.5 AA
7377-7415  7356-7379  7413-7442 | 5.5 AA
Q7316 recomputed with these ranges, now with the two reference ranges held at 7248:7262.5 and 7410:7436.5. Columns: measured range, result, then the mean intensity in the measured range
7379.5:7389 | 0.434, 10.6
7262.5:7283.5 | 0.005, 14.9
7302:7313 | 0.260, 11.9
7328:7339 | 0.107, 13.9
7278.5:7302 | 0.219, 12.3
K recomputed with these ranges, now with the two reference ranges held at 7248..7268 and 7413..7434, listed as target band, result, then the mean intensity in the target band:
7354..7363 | 1.6 AA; 12.8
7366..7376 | -0.2 AA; 16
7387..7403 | 2.7 AA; 13.2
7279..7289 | 2.0 AA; 11.9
